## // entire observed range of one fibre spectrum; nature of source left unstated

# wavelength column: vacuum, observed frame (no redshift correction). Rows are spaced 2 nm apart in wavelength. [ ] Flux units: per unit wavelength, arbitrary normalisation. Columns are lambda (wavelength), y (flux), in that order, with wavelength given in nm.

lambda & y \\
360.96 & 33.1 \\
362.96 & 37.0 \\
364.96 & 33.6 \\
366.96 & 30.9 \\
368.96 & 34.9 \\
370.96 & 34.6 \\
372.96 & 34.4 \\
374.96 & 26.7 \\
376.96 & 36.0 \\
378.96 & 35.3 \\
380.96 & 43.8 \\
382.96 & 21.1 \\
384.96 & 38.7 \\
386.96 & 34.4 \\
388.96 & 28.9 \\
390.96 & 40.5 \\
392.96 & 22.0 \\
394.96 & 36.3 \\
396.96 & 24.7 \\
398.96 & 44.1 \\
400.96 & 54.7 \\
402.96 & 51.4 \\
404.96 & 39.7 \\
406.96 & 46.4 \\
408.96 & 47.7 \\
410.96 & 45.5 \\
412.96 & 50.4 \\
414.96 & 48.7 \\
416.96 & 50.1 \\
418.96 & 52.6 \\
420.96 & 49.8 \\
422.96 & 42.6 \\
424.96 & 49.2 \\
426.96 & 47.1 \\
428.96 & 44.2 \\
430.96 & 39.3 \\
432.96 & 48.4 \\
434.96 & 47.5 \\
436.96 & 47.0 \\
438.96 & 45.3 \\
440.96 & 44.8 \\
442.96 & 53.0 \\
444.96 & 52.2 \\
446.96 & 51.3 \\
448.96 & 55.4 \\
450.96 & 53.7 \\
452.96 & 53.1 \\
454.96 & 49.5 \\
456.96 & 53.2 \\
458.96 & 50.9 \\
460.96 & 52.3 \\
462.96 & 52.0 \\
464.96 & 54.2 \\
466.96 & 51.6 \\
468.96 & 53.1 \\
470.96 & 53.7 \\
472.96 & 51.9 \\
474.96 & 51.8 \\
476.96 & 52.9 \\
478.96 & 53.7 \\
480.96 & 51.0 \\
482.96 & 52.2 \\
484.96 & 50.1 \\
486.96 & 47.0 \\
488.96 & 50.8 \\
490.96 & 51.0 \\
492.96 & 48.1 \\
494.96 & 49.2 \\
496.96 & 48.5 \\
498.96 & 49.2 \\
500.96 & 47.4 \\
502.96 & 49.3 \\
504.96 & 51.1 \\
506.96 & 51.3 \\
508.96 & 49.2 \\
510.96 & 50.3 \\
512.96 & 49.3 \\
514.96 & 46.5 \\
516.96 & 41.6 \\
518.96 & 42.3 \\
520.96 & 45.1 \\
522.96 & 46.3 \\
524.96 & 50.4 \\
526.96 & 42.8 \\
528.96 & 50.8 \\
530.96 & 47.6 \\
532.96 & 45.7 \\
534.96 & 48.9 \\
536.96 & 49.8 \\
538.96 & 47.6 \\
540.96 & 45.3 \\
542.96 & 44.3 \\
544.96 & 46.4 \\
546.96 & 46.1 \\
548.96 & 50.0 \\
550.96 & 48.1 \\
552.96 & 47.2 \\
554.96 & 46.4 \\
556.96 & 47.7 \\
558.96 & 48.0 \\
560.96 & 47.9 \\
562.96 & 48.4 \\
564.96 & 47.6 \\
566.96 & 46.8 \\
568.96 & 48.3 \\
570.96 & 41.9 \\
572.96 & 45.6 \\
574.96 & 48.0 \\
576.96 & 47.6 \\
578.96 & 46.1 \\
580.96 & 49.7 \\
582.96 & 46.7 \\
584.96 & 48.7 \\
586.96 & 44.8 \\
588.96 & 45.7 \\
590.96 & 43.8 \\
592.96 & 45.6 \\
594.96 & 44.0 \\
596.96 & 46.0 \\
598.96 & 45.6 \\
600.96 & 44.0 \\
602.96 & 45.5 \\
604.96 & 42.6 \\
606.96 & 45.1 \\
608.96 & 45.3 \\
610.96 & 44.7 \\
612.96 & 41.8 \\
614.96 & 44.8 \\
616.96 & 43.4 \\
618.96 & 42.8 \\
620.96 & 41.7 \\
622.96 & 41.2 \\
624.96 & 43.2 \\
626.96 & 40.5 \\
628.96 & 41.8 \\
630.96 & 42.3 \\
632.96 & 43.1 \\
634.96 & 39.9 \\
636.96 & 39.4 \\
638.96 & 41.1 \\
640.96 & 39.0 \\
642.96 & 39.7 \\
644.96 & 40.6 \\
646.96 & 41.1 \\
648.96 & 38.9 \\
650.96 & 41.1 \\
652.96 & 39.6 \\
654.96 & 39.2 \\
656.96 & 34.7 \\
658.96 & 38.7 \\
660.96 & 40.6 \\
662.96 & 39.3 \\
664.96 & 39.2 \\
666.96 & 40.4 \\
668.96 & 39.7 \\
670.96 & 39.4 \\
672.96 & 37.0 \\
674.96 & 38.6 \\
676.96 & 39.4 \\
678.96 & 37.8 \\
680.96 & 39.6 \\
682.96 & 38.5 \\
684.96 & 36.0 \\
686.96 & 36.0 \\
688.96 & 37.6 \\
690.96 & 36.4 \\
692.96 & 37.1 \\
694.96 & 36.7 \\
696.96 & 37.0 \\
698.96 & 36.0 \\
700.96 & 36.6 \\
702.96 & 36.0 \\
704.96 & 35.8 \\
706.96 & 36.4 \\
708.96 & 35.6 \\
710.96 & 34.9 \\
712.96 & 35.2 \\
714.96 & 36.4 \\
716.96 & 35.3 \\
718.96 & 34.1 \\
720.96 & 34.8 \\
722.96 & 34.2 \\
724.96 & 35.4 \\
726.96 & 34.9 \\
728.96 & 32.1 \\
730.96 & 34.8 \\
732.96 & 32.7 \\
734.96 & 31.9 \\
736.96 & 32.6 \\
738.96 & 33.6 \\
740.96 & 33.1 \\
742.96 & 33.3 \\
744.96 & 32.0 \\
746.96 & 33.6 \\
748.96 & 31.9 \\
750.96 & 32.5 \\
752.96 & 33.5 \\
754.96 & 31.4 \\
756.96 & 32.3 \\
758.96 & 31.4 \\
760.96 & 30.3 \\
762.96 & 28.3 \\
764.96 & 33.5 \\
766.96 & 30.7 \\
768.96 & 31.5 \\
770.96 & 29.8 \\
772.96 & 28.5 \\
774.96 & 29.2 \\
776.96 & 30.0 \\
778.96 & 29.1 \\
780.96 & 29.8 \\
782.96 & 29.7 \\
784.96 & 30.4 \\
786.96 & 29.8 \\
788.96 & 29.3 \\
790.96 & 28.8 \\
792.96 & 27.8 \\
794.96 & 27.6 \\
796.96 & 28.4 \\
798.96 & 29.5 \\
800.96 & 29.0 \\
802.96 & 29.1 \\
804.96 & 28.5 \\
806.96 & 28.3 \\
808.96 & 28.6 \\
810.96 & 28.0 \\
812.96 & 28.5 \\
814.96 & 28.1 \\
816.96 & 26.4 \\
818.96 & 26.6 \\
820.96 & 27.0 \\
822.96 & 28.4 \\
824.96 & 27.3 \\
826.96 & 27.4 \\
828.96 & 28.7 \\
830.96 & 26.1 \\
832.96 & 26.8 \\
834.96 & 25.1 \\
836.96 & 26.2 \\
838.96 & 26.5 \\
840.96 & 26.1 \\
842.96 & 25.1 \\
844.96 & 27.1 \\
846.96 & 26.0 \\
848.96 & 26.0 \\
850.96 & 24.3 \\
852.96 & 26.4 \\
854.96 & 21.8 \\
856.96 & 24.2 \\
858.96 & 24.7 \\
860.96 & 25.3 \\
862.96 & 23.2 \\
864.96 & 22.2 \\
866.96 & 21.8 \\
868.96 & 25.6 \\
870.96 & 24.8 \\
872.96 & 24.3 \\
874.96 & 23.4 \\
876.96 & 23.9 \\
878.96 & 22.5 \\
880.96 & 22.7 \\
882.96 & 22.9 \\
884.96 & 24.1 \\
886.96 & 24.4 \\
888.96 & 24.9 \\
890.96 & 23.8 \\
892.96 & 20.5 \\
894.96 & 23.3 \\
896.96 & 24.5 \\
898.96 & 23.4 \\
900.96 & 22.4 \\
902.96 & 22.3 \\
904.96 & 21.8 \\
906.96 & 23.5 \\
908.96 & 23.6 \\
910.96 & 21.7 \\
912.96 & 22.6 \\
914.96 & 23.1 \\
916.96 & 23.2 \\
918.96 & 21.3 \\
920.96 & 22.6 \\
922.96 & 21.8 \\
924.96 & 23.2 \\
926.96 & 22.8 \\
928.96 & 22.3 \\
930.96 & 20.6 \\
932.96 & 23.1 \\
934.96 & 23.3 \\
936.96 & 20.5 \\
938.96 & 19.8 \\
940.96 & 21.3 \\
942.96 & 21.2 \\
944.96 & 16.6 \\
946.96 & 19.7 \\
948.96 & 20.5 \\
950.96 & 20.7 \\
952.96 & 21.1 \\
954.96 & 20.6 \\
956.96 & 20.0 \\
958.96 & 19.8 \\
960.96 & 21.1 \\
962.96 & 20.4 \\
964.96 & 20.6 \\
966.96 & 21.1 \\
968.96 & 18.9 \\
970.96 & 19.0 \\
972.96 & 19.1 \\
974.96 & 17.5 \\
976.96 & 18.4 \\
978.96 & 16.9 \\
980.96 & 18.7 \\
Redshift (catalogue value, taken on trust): 0.00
